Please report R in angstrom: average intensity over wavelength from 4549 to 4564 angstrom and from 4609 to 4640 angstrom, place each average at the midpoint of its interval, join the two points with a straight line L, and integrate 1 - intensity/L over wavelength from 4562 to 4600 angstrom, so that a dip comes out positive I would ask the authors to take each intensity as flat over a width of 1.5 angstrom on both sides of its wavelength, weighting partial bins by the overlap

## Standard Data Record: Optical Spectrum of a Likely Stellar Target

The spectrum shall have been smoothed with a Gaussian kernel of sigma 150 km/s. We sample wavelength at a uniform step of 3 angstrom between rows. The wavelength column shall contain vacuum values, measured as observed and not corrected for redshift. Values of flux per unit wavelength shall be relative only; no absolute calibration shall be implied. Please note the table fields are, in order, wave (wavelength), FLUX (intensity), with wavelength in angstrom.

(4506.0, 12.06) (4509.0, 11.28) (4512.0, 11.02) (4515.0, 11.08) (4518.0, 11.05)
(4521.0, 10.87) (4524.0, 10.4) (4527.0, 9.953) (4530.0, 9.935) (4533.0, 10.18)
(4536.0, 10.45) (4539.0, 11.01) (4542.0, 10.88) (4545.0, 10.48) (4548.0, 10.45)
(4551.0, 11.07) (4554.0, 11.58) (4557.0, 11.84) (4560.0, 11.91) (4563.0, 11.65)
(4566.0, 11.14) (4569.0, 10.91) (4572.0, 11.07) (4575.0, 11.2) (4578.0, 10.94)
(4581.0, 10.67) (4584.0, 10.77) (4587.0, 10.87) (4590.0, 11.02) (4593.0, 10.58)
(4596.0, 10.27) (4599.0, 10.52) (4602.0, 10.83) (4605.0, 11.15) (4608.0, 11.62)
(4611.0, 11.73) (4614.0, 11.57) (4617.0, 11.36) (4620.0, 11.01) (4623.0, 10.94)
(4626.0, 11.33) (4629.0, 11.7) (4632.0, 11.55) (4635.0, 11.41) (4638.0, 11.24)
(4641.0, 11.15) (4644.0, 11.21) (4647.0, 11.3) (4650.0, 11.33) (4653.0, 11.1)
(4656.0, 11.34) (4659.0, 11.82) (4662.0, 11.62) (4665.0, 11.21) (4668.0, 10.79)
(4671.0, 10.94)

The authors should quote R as 2.0 angstrom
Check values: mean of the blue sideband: 11.6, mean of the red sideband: 11.4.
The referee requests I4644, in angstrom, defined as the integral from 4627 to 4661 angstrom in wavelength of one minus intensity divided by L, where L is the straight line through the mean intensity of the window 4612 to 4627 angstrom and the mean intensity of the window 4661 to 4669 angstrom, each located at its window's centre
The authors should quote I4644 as -0.5 angstrom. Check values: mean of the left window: 11.3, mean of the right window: 11.2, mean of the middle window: 11.4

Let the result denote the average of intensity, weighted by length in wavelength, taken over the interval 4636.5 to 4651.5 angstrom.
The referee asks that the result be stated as 11.2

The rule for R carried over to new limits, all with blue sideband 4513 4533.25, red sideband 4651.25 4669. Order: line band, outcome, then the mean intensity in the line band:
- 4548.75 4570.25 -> -1.4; 11.4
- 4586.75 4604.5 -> 0.4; 10.7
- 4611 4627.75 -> -0.3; 11.3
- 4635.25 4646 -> 0.0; 11.2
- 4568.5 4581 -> -0.2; 11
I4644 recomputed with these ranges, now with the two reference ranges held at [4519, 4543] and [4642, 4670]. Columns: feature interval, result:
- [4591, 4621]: -0.3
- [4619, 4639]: -0.4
